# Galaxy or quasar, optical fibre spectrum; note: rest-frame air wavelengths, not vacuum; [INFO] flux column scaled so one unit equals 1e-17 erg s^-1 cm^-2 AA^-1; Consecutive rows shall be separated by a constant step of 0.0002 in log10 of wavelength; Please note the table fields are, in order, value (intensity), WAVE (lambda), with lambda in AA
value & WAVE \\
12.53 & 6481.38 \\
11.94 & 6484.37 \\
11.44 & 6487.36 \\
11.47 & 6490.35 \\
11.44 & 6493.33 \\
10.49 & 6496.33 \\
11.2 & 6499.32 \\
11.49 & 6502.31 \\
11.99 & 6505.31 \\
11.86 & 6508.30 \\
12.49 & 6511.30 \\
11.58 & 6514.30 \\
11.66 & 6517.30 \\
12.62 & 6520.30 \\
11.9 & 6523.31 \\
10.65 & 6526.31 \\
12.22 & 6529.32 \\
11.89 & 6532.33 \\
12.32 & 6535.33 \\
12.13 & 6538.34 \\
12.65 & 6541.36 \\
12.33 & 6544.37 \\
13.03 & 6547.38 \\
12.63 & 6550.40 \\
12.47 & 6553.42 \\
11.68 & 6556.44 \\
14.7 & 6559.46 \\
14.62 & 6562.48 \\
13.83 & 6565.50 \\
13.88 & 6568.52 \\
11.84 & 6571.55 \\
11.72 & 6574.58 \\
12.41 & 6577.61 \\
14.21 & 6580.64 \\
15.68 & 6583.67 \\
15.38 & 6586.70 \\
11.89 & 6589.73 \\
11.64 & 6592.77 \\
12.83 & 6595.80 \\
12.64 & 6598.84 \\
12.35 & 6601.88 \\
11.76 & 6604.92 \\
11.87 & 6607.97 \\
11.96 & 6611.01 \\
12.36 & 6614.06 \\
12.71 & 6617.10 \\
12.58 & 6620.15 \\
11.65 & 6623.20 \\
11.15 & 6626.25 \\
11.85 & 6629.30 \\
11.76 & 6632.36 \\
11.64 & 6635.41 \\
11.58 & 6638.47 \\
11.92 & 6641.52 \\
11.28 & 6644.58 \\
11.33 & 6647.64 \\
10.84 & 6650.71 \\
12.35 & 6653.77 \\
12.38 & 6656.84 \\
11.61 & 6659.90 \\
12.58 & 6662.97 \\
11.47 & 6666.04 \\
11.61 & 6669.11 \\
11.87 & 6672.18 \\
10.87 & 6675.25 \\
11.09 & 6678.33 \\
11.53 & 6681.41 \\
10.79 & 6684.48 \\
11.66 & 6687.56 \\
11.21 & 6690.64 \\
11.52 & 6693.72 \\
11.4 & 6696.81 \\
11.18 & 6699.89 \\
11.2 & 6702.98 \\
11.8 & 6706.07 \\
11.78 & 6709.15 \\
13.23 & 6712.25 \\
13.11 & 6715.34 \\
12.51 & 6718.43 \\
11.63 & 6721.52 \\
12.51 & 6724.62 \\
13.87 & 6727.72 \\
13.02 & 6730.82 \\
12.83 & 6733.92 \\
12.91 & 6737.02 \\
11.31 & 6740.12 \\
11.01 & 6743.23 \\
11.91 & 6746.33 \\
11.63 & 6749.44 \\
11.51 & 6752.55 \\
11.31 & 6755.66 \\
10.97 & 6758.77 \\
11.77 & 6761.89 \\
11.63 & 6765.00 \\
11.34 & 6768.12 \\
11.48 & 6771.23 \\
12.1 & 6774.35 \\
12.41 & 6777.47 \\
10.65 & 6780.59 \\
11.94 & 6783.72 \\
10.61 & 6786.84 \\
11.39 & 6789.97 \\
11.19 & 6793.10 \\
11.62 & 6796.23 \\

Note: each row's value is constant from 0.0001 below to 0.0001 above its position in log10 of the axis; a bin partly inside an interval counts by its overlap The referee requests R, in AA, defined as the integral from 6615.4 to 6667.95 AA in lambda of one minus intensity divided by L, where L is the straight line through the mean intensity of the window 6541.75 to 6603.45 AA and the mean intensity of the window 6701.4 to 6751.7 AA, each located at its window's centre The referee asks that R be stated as 3.7 AA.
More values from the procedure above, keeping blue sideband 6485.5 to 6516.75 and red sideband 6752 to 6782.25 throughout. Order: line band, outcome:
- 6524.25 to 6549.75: -1.4 AA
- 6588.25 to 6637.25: -2.1 AA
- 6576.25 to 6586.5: -2.4 AA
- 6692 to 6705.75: 0.2 AA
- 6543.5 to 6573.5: -4.0 AA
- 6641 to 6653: 0.2 AA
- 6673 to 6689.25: 0.4 AA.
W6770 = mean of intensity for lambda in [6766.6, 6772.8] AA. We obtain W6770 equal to 11.4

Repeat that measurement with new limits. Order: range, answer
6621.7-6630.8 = 11.6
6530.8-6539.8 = 12.1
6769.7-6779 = 12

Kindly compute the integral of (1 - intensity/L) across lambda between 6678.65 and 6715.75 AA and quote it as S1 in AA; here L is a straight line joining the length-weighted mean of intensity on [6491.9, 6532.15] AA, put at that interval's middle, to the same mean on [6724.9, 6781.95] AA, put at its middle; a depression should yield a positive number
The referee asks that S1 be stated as 0.6 AA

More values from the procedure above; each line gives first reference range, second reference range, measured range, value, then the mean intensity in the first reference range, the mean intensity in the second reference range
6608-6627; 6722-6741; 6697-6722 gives 1.1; 12.1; 12.7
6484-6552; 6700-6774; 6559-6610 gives -5.0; 11.9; 12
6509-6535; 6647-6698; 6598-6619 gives -1.0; 11.9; 11.5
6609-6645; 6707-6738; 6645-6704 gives 3.8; 11.9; 12.7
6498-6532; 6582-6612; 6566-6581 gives -0.3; 11.8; 12.8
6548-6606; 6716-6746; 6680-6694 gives 1.4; 13.1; 12.4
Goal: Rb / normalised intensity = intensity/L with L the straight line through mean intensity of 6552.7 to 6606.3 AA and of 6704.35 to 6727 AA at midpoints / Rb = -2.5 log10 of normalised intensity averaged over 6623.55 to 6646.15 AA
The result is 0.11 mag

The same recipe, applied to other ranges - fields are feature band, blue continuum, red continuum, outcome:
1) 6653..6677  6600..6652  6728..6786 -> -0.001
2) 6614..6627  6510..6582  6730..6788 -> 0.012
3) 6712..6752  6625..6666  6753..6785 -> -0.070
